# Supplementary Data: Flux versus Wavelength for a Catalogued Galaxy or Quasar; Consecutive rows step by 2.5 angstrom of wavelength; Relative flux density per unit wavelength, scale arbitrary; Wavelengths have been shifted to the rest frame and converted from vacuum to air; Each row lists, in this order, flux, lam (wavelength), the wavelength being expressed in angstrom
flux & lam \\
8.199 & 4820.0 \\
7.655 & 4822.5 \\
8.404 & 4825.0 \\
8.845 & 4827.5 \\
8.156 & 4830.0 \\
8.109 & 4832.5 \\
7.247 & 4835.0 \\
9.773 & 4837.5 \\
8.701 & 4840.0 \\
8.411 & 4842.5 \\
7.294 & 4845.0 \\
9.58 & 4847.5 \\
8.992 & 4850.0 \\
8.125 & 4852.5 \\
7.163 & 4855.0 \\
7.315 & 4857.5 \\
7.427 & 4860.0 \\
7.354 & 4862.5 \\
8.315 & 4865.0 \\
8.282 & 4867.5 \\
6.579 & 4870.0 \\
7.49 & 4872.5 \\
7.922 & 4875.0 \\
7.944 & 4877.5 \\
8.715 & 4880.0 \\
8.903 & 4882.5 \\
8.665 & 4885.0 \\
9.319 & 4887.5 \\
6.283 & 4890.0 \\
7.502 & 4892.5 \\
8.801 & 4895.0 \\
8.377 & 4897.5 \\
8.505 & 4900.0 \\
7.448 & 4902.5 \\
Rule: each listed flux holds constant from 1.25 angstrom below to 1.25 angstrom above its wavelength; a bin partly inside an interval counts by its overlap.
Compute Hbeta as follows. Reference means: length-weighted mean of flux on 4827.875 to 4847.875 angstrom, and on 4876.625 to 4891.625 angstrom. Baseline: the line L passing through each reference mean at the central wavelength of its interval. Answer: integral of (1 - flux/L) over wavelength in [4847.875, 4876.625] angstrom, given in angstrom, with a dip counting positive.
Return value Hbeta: 1.9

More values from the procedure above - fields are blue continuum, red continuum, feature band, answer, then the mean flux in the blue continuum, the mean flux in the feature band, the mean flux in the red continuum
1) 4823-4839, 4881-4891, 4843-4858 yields 0.4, 8.39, 8.13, 8.35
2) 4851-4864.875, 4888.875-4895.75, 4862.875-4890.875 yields -2.0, 7.57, 8.04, 7.46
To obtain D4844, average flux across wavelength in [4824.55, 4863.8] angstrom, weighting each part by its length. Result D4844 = 8.18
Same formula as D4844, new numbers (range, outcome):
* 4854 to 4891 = 7.86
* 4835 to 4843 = 8.75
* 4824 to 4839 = 8.43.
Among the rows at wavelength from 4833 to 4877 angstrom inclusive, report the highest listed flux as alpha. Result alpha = 9.773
